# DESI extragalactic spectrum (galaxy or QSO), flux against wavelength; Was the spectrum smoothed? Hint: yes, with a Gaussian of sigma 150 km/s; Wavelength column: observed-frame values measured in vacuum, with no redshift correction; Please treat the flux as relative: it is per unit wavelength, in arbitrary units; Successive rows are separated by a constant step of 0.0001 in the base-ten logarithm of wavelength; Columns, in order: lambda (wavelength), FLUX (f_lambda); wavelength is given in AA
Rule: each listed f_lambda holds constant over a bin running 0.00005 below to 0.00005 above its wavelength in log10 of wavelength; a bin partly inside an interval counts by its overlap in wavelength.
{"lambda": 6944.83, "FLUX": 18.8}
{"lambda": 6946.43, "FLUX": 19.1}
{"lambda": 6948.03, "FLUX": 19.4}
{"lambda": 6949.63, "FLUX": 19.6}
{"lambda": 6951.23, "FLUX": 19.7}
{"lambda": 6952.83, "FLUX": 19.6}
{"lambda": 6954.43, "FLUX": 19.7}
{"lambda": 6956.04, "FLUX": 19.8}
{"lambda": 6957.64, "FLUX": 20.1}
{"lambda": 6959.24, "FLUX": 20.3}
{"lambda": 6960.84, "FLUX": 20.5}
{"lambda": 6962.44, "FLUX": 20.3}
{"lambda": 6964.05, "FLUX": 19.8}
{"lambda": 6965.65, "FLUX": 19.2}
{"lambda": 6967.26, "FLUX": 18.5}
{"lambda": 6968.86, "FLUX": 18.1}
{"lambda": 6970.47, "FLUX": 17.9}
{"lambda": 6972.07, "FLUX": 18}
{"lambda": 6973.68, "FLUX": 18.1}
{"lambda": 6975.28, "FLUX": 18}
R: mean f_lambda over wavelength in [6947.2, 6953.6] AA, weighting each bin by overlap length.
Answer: 19.6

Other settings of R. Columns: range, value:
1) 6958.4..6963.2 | 20.4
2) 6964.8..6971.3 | 18.4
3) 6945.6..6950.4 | 19.4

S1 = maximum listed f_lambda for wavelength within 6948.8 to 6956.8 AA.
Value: 19.8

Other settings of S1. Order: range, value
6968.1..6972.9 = 18.1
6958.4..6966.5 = 20.5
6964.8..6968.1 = 19.2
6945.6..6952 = 19.7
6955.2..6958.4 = 20.1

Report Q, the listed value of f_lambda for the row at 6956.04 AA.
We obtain 19.8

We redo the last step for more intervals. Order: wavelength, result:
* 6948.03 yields 19.4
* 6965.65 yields 19.2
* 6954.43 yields 19.7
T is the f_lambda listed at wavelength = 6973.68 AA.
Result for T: 18.1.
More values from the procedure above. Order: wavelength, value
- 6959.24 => 20.3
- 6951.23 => 19.7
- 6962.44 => 20.3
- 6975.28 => 18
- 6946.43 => 19.1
